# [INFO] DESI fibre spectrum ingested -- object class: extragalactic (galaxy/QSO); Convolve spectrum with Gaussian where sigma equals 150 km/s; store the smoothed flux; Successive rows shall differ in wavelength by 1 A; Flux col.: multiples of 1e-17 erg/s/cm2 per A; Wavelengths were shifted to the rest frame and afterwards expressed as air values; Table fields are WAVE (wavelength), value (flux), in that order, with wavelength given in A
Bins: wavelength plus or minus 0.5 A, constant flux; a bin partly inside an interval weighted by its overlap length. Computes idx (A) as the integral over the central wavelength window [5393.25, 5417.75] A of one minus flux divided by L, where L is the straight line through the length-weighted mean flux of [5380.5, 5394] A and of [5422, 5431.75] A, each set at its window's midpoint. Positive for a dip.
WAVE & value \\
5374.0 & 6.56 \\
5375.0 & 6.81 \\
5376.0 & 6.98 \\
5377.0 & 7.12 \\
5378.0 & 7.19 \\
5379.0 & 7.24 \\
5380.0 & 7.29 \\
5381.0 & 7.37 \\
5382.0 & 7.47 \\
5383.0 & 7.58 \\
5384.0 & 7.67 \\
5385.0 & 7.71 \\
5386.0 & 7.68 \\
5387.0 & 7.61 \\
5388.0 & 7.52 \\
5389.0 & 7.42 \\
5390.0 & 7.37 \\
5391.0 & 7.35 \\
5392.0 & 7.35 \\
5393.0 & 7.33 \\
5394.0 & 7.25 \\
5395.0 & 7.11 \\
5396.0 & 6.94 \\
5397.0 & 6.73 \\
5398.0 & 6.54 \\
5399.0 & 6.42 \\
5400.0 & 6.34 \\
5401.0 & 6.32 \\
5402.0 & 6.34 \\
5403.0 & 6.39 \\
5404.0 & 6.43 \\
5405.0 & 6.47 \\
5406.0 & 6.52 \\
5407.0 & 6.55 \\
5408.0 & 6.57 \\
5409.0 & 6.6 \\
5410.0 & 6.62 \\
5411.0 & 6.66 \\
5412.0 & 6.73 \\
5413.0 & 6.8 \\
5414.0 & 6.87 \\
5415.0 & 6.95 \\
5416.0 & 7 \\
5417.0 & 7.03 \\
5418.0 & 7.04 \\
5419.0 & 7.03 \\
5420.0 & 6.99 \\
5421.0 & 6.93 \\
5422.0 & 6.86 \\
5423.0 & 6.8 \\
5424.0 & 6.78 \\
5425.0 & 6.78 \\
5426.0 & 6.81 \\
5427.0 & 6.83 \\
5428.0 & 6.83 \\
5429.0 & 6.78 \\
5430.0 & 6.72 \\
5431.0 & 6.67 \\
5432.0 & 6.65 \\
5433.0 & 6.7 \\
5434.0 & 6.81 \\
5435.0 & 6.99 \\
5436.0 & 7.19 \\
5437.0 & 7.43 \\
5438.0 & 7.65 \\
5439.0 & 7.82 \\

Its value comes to 1.6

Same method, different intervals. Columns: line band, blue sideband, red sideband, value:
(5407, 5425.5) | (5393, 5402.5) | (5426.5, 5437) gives -0.1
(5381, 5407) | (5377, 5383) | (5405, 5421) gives 0.3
